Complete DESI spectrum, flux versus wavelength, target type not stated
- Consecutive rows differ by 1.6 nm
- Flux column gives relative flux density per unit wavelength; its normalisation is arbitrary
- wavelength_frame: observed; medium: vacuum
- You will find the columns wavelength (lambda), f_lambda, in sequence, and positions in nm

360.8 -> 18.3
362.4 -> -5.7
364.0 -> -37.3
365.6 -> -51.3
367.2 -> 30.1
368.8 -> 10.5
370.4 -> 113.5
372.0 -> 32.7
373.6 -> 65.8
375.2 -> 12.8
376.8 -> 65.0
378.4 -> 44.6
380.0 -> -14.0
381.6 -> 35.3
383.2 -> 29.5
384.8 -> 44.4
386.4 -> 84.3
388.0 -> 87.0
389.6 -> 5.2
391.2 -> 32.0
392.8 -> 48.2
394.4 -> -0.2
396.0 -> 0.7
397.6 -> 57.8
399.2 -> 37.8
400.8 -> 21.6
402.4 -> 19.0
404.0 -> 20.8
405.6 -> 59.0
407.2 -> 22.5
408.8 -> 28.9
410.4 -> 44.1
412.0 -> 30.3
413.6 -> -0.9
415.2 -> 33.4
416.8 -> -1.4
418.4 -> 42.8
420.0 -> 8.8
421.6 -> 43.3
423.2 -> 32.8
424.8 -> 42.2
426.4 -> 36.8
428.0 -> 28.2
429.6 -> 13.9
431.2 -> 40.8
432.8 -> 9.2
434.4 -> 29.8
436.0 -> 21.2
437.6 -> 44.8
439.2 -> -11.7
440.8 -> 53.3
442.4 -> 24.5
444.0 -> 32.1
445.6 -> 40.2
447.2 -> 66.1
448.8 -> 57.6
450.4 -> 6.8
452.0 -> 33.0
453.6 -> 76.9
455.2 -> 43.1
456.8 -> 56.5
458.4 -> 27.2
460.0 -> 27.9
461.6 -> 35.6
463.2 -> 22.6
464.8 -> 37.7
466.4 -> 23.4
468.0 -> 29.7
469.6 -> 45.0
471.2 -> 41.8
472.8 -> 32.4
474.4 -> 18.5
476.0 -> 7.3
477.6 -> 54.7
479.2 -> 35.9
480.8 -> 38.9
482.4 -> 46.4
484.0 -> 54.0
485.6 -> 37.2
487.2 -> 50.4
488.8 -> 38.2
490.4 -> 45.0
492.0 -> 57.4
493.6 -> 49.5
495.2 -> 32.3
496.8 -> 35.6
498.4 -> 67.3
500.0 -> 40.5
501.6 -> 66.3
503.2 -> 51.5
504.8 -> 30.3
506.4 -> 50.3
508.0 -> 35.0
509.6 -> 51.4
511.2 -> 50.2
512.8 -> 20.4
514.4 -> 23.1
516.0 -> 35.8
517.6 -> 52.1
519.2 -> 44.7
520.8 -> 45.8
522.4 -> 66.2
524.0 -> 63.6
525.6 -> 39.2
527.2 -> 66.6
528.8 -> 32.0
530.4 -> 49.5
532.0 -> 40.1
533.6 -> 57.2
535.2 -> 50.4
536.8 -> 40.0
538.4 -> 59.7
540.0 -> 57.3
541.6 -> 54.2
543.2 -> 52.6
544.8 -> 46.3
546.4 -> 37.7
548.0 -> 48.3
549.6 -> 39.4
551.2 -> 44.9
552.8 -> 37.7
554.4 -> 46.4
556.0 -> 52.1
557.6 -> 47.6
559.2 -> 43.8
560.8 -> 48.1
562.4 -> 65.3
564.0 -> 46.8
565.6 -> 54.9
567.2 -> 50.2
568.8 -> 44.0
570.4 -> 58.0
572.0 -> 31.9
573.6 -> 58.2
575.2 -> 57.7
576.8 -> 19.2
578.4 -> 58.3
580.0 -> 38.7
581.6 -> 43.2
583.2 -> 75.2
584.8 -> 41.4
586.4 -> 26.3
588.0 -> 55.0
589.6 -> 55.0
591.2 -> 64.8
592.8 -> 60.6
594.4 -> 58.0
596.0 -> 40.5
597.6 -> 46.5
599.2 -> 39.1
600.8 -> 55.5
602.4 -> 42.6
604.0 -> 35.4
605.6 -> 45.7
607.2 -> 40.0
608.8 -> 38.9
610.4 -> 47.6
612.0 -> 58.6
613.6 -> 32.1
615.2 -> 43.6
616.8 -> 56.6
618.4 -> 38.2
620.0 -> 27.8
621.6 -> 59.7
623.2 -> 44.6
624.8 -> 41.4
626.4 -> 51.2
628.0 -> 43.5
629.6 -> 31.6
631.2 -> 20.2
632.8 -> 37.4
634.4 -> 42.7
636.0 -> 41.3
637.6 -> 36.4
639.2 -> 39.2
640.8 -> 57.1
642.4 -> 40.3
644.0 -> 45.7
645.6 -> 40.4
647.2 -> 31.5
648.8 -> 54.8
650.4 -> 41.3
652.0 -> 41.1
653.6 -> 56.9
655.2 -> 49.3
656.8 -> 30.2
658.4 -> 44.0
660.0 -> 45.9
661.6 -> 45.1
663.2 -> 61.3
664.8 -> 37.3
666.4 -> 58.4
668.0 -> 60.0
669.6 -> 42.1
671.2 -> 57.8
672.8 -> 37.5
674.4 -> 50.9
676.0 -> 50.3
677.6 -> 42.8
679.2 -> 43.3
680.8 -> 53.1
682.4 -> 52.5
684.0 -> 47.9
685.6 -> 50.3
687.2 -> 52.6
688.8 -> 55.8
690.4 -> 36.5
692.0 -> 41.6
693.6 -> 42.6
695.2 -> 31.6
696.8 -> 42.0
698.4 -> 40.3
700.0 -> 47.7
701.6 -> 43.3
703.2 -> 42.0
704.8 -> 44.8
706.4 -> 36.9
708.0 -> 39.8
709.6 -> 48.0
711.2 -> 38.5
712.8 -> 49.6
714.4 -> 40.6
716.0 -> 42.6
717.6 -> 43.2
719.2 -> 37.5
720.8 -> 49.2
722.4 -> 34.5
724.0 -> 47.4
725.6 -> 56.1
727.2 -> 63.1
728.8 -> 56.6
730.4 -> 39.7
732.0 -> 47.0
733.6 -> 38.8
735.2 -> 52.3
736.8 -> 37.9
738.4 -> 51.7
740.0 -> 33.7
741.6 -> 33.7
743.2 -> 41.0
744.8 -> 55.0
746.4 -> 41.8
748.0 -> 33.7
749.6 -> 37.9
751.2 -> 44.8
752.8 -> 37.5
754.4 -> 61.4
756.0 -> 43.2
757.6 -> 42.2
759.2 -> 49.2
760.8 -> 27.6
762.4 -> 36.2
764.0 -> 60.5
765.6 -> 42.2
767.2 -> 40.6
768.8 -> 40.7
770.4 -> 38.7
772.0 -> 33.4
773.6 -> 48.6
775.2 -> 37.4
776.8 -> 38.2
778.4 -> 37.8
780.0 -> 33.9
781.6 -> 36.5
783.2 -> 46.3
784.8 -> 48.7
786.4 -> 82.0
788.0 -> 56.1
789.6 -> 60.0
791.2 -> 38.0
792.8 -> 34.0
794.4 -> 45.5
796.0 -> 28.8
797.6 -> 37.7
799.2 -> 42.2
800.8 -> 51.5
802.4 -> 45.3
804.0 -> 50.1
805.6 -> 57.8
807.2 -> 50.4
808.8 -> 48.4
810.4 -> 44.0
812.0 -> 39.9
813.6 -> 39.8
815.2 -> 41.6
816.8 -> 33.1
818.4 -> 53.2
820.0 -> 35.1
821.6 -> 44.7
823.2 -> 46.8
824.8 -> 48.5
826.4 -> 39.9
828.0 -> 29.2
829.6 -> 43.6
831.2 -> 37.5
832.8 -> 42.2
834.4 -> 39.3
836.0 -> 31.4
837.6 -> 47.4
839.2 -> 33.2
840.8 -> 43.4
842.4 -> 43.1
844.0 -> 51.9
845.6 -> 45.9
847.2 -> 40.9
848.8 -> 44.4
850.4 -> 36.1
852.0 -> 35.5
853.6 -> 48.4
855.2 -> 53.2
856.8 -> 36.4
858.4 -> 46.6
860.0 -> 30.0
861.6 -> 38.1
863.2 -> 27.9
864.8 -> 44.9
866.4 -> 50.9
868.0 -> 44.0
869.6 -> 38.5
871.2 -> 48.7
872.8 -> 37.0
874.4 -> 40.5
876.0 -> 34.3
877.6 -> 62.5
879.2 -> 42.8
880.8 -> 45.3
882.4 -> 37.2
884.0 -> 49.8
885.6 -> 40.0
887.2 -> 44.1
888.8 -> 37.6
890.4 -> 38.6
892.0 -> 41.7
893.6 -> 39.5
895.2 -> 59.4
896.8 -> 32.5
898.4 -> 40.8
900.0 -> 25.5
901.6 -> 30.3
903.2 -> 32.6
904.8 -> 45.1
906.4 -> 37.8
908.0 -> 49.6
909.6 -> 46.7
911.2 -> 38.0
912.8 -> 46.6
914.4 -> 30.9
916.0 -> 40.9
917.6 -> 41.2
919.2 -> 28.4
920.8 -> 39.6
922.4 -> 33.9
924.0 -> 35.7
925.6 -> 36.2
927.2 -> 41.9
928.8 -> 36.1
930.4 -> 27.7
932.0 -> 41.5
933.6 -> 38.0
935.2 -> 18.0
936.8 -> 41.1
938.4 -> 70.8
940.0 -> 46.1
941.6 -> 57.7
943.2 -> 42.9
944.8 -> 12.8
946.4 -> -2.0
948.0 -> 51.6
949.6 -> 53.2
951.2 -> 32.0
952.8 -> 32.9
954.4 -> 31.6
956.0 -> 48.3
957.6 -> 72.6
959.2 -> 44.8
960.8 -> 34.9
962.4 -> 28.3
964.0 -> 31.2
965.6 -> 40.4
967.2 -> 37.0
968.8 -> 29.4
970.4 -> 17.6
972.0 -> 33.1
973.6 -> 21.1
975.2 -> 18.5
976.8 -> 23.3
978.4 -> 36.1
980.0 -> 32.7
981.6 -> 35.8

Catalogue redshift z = 0.20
